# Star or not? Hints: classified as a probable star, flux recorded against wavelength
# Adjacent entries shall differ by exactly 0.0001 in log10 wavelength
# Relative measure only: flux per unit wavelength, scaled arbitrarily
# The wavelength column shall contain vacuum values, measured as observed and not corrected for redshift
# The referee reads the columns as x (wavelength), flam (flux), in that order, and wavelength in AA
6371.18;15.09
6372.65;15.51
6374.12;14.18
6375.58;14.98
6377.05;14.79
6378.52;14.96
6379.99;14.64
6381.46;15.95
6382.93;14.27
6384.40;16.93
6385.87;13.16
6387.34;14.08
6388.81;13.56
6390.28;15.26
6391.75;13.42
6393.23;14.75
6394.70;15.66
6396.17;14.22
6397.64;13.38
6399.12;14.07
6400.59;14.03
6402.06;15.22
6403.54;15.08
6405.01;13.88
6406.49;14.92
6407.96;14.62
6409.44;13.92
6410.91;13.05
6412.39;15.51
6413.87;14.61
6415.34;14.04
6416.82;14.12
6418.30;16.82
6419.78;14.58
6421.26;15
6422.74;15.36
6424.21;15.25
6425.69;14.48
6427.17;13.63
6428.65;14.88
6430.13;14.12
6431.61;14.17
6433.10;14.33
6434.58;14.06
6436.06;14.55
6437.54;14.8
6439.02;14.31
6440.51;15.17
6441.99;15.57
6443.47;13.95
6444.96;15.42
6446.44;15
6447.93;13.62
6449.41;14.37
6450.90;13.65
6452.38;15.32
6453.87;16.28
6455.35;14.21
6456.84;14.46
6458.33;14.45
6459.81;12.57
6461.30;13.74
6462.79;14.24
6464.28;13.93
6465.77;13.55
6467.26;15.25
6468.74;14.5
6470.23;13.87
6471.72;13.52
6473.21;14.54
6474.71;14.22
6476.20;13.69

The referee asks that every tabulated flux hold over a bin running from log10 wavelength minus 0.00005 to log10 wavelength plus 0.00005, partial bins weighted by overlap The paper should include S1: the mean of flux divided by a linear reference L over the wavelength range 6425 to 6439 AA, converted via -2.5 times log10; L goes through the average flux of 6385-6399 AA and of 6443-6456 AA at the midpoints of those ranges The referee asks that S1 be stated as 0.01 mag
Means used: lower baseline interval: 14.2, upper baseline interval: 14.7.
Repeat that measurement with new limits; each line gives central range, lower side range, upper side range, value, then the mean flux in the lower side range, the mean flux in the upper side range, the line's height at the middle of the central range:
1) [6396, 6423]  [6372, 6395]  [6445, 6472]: 0.00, 14.7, 14.3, 14.6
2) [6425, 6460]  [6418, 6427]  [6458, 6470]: 0.00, 15.1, 14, 14.6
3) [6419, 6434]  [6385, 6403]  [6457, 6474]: -0.03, 14.3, 14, 14.2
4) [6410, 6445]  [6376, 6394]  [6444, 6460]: 0.00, 14.6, 14.5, 14.6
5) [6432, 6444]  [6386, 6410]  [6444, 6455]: 0.01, 14.4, 14.8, 14.7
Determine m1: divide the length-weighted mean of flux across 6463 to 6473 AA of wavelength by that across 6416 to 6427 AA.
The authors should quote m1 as 0.94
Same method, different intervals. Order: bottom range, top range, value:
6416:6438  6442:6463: 0.98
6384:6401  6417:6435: 1.03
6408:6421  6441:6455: 1.01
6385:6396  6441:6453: 1.02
